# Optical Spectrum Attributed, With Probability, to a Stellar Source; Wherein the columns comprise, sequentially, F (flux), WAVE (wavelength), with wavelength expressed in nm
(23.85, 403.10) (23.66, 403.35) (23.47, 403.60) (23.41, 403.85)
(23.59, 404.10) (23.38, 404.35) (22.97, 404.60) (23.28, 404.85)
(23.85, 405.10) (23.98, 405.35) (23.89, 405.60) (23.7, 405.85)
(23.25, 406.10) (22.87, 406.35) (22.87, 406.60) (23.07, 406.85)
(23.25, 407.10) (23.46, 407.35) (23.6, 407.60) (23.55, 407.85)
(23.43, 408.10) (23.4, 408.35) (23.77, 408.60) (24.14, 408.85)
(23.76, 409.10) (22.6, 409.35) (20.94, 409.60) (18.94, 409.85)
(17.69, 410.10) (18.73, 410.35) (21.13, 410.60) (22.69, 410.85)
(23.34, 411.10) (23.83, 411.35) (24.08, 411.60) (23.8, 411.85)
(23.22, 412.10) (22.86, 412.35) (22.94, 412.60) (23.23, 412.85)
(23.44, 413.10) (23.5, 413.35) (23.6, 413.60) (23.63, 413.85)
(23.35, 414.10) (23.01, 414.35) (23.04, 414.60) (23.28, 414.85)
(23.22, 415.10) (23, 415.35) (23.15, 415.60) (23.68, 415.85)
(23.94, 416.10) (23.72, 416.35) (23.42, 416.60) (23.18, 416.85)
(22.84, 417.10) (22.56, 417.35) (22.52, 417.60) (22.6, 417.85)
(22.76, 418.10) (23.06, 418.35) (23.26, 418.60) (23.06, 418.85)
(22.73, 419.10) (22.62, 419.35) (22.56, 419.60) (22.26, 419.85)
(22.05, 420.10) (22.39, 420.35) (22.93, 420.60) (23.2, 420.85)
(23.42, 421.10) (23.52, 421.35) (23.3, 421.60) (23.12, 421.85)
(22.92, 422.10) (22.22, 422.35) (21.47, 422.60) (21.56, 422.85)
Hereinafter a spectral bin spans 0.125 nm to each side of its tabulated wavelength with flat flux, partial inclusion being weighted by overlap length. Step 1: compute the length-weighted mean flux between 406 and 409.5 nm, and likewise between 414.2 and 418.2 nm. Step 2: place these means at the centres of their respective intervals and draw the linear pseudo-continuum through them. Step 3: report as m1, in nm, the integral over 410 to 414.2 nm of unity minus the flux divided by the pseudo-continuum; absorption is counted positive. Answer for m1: 0.10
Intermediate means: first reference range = 23.3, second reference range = 23.1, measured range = 22.7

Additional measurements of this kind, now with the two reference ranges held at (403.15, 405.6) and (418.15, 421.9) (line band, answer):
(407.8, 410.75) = 0.19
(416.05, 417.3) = -0.02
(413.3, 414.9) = -0.01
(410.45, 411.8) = 0.02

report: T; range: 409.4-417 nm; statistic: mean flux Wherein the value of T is 22.7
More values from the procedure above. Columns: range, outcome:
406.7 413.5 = 22.7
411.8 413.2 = 23.2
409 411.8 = 21.7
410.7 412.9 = 23.3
